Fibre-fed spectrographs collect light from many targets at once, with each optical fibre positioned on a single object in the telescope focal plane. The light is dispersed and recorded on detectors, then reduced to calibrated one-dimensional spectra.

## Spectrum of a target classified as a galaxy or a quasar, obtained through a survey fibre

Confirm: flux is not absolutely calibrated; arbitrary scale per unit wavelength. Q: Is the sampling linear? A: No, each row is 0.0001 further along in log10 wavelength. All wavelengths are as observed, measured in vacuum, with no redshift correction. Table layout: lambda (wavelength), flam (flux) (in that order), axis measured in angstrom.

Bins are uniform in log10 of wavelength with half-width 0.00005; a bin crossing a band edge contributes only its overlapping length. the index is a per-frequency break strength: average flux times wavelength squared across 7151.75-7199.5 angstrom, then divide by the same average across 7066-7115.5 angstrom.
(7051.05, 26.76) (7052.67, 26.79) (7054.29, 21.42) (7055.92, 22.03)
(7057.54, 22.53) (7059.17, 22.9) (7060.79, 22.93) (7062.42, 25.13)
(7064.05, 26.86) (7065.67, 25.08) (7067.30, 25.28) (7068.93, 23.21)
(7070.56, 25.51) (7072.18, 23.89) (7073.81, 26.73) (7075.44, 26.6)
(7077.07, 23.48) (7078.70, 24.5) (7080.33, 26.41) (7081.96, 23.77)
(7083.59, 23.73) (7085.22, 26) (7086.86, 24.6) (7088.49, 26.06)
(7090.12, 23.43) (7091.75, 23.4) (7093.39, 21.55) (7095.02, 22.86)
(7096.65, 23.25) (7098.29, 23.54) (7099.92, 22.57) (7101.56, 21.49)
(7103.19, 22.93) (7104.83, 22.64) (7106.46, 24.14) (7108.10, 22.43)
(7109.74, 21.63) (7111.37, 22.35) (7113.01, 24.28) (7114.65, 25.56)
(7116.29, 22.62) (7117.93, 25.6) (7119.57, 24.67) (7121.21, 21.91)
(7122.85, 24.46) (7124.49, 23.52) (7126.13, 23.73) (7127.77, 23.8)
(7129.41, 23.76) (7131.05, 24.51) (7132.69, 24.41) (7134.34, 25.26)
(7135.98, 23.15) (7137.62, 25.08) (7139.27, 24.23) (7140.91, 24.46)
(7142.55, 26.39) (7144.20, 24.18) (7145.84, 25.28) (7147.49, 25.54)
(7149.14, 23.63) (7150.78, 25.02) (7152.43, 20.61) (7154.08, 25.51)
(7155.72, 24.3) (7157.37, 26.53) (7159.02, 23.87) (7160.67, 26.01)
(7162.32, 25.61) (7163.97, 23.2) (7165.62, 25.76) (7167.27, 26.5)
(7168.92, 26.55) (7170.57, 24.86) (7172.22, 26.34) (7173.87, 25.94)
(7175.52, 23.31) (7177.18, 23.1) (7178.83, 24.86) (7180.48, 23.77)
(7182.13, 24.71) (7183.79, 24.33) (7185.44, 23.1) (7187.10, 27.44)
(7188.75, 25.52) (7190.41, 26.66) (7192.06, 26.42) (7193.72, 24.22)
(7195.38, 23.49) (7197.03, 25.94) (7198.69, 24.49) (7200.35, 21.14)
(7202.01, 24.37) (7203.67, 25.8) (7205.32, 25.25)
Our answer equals 1.07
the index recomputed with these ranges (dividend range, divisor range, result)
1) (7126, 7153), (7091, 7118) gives 1.07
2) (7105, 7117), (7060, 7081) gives 0.94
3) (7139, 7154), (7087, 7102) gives 1.07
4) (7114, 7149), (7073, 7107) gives 1.03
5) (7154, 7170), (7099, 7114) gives 1.13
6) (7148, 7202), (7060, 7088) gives 1.02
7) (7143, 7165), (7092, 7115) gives 1.09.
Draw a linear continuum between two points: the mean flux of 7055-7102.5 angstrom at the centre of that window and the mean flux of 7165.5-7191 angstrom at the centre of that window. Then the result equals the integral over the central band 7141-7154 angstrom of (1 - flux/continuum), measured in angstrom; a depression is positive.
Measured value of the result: 0.2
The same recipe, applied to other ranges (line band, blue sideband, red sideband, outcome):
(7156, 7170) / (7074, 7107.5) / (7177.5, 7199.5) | -0.4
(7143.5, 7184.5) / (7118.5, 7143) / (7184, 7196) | 0.0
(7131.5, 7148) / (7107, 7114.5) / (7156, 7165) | -0.4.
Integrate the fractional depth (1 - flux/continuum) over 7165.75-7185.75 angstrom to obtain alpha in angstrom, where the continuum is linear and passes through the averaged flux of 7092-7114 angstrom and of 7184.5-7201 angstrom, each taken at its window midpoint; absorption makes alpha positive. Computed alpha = -0.31 angstrom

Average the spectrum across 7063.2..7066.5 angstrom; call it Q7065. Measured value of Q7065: 26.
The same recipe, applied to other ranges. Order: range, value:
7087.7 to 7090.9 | 24.8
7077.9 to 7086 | 24.9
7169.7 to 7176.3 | 25.2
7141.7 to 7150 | 25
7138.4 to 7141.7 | 24.3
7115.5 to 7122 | 23.7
